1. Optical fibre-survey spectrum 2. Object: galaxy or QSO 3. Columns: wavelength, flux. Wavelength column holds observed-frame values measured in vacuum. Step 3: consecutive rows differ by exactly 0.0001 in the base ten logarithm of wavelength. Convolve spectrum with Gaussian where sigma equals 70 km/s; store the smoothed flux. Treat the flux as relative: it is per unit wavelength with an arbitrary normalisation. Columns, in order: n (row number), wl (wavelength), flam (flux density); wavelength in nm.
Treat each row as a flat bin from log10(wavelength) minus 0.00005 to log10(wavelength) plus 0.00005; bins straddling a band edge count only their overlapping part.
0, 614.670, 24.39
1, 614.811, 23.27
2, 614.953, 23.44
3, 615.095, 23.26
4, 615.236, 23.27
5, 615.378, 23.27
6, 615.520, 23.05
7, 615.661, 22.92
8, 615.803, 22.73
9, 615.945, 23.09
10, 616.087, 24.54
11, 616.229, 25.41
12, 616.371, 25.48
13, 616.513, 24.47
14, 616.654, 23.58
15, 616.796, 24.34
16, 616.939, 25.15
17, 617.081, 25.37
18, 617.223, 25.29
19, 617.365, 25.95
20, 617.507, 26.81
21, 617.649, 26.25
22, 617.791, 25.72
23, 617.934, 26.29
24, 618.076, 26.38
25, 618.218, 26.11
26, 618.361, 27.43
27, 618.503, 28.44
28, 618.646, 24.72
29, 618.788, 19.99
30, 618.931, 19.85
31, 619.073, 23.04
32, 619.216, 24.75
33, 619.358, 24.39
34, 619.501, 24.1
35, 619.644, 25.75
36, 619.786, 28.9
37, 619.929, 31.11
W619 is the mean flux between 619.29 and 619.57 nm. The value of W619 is 24.2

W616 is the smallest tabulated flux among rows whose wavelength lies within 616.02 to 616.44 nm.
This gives 24.54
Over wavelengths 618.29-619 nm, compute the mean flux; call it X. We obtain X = 24.1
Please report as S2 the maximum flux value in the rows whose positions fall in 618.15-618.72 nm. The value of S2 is 28.44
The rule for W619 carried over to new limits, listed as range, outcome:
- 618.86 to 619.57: 23.2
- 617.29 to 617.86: 26.2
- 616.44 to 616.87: 24.1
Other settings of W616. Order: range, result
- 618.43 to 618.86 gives 19.99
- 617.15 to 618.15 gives 25.29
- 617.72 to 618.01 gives 25.72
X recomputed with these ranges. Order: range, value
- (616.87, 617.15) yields 25.3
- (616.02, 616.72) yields 24.7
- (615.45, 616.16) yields 23.3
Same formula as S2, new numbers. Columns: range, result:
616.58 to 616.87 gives 24.34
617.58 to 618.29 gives 26.38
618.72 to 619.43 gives 24.75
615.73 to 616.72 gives 25.48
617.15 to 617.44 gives 25.95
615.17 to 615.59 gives 23.27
